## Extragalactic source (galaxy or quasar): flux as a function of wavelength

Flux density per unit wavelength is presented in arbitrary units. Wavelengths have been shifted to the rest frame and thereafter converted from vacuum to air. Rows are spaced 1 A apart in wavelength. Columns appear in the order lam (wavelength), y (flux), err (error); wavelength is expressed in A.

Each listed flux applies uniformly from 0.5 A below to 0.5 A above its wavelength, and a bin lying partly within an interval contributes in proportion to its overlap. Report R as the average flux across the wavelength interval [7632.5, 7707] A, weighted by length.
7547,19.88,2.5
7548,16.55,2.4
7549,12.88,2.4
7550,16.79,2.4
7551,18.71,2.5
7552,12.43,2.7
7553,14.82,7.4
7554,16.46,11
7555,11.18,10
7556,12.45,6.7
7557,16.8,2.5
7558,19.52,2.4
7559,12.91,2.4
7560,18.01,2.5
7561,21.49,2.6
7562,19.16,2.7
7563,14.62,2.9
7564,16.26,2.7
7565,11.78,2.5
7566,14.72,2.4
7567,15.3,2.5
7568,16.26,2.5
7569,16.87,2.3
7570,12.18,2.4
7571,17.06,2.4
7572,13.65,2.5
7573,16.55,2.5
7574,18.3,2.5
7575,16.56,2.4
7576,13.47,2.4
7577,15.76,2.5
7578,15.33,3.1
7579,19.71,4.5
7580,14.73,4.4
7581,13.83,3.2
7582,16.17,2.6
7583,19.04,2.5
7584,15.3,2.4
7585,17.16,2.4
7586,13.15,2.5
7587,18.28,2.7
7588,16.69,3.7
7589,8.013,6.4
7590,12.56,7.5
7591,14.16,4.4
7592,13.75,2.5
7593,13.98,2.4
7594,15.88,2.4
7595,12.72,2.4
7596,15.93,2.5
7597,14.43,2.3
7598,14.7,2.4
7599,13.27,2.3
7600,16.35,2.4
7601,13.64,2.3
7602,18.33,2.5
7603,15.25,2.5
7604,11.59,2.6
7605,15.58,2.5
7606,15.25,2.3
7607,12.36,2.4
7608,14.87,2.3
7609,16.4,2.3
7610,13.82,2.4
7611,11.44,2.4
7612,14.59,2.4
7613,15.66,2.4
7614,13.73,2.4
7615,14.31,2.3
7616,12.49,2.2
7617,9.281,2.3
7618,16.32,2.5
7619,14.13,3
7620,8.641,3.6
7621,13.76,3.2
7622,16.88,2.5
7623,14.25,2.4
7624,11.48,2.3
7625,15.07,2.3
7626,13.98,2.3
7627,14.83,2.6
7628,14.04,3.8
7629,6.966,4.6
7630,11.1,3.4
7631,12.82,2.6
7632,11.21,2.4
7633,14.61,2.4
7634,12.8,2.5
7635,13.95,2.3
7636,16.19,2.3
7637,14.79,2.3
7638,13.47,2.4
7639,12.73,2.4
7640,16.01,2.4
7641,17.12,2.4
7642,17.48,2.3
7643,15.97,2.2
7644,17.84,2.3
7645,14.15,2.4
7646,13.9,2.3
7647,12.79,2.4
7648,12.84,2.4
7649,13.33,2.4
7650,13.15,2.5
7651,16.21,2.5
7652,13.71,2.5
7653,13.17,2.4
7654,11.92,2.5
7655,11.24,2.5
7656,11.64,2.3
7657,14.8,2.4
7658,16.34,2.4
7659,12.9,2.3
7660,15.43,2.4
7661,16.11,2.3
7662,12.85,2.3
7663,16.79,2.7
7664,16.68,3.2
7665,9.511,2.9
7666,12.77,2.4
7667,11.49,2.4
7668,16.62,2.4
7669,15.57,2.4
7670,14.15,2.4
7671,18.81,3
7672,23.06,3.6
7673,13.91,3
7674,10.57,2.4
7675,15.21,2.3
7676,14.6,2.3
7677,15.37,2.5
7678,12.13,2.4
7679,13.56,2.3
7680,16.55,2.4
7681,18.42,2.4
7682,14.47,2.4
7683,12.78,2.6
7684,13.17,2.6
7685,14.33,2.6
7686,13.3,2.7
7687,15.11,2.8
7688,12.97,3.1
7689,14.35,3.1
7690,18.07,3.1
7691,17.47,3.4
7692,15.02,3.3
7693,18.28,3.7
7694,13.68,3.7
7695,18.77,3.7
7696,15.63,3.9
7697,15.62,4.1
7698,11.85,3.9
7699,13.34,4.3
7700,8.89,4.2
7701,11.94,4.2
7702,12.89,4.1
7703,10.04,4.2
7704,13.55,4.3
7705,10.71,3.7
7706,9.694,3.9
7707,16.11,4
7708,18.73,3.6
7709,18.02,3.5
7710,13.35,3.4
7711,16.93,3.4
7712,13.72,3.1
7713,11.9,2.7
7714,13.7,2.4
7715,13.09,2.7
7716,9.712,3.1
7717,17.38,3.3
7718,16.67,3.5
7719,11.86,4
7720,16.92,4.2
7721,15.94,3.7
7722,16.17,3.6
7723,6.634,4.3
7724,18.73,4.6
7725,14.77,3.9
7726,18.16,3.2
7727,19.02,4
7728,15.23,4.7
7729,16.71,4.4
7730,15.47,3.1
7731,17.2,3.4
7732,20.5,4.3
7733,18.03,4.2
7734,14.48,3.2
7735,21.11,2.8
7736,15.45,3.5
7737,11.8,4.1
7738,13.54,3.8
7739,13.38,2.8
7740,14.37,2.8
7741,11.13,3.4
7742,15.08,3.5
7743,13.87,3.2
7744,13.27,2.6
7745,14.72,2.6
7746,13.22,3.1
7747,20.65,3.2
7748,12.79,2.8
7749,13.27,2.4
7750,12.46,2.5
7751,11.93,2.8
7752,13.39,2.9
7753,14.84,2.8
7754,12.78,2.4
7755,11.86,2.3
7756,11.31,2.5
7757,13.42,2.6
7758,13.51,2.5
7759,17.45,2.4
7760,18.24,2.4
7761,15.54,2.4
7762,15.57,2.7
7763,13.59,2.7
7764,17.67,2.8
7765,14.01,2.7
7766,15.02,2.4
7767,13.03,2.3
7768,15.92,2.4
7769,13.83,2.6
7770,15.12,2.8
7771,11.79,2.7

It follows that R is 14.4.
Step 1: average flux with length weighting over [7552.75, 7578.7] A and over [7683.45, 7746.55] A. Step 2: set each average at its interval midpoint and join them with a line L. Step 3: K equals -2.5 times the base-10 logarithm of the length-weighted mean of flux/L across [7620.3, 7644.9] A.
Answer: 0.09 mag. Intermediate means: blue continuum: 15.7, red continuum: 14.7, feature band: 14.1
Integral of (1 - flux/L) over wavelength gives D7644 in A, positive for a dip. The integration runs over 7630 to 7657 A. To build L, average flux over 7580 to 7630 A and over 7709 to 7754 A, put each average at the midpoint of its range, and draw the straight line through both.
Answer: 0.7 A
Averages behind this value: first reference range 14.1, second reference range 14.8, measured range 14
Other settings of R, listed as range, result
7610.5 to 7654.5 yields 13.8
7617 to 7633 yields 13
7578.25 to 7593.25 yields 15.1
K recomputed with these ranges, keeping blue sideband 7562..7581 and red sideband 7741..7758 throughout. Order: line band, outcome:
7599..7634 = 0.107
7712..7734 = -0.110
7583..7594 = 0.057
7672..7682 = -0.038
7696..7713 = 0.048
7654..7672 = 0.003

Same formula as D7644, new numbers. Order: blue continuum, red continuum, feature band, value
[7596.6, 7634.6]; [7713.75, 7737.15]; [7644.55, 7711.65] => 2.16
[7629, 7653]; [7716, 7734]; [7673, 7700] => 0.79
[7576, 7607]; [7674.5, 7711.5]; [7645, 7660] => 1.16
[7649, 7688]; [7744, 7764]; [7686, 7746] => -1.63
